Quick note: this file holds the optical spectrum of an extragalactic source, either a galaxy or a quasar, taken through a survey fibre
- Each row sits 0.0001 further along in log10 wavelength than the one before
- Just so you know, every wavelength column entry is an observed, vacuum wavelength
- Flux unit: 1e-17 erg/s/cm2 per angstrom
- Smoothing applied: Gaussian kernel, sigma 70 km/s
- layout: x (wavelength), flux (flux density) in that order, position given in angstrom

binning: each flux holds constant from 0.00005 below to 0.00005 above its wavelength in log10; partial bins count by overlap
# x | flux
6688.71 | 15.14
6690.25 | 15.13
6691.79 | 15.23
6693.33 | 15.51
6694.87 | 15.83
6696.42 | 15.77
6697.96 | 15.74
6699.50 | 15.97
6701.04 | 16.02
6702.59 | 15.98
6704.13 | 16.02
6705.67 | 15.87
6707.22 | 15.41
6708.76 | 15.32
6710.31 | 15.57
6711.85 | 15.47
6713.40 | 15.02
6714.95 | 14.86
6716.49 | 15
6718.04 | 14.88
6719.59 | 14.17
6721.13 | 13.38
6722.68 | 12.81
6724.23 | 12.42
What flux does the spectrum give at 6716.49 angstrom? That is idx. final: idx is 15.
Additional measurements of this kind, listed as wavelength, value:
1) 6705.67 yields 15.87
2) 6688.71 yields 15.14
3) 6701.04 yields 16.02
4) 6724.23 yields 12.42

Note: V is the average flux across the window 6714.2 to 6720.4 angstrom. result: 14.7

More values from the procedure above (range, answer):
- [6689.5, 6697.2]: 15.5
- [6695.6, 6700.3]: 15.8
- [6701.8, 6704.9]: 16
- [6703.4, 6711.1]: 15.6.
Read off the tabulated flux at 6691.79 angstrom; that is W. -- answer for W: 15.23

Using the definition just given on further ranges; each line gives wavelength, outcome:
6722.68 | 12.81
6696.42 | 15.77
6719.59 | 14.17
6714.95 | 14.86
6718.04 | 14.88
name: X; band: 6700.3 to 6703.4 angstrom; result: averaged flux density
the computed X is 16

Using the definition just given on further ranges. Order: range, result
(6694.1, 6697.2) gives 15.8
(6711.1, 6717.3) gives 15.1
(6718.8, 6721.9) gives 13.8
